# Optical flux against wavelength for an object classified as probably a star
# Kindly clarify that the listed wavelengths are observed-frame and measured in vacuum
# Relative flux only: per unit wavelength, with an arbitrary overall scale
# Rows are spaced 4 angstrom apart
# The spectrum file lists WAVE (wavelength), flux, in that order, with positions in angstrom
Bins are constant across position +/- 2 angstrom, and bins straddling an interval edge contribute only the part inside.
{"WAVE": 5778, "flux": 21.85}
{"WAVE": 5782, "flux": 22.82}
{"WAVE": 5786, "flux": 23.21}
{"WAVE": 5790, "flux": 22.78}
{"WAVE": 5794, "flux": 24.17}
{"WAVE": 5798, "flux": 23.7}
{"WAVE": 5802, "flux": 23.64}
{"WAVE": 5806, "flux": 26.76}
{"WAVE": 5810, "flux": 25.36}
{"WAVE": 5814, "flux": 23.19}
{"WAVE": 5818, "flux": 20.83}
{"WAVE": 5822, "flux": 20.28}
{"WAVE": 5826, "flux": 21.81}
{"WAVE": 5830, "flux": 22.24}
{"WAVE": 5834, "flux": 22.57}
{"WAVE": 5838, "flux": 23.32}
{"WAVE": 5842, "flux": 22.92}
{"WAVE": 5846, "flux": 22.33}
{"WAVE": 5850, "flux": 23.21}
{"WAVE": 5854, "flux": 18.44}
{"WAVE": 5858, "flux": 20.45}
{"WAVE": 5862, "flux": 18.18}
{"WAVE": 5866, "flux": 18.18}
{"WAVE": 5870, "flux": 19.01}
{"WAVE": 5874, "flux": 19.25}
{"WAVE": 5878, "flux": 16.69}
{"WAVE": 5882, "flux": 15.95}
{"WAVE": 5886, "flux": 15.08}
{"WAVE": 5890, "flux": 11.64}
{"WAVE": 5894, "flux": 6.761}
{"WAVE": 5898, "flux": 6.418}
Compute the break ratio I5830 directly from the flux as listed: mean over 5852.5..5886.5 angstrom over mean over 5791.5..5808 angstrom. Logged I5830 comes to 0.74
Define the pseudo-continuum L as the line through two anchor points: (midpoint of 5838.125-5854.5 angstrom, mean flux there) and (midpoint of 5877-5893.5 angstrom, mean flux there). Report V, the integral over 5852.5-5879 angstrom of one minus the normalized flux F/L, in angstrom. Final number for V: -1.0 angstrom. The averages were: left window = 22.2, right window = 14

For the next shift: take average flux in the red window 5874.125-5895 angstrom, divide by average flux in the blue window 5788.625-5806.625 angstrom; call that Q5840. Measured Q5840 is 0.58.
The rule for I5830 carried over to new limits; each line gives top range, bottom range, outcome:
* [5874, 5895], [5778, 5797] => 0.61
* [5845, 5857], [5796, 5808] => 0.86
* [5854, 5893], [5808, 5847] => 0.75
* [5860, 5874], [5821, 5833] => 0.86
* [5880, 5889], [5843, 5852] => 0.66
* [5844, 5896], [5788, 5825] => 0.74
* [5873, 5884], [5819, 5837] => 0.79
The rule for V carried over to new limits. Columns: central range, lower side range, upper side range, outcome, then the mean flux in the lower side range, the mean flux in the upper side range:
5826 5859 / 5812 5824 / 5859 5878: -3.2 angstrom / 21.4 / 18.5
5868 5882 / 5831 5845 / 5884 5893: -2.4 angstrom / 22.8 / 12.6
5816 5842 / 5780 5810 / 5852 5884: -0.8 angstrom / 24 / 18.3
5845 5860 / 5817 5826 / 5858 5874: -1.2 angstrom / 20.8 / 18.8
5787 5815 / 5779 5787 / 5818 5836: -2.4 angstrom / 22.8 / 21.6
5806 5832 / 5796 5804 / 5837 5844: 0.9 angstrom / 23.7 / 23.1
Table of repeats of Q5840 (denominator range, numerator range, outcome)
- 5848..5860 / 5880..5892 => 0.69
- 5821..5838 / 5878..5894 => 0.62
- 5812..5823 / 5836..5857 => 1.02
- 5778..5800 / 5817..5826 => 0.90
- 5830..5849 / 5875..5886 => 0.72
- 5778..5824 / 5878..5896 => 0.55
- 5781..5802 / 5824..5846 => 0.96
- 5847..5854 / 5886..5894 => 0.52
